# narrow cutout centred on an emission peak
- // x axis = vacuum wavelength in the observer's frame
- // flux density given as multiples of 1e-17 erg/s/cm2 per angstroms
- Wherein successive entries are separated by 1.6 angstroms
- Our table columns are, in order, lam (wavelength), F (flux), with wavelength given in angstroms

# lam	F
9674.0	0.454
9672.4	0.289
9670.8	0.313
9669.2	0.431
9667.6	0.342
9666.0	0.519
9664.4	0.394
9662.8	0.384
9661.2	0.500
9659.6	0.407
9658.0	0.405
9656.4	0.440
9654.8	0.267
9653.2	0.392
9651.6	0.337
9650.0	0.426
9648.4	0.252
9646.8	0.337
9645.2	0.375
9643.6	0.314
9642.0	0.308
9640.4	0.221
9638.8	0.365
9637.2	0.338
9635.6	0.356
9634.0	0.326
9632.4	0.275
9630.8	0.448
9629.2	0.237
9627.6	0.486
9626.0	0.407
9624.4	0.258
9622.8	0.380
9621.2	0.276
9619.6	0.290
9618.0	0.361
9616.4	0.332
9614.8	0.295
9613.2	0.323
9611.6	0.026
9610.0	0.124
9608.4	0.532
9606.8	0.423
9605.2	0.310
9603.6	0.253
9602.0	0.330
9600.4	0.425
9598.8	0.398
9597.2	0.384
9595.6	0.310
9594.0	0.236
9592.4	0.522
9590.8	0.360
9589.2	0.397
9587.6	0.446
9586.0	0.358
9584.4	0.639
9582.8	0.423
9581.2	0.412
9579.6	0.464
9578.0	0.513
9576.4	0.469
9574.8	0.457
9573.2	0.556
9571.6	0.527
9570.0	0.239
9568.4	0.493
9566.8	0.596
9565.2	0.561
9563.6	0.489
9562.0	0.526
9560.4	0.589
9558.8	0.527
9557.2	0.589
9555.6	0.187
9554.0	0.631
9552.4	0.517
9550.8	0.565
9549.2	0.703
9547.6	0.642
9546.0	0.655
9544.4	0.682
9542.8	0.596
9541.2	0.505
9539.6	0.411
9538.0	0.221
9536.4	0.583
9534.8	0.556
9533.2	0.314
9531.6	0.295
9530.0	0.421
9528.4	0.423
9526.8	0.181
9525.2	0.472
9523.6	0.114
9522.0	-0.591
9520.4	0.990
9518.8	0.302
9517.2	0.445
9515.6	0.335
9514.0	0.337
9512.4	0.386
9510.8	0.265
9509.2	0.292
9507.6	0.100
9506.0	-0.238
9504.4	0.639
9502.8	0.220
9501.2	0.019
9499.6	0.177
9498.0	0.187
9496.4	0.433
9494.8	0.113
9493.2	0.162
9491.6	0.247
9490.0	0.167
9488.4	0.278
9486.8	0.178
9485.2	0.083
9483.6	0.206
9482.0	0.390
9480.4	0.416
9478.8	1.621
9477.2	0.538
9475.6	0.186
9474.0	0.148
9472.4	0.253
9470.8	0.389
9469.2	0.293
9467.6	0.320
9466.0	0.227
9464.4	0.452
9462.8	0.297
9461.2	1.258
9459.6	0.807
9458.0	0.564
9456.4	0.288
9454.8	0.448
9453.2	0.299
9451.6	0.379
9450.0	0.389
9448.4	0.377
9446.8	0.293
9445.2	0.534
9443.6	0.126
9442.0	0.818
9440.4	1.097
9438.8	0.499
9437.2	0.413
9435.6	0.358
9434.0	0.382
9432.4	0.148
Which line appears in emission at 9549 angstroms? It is Mg II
